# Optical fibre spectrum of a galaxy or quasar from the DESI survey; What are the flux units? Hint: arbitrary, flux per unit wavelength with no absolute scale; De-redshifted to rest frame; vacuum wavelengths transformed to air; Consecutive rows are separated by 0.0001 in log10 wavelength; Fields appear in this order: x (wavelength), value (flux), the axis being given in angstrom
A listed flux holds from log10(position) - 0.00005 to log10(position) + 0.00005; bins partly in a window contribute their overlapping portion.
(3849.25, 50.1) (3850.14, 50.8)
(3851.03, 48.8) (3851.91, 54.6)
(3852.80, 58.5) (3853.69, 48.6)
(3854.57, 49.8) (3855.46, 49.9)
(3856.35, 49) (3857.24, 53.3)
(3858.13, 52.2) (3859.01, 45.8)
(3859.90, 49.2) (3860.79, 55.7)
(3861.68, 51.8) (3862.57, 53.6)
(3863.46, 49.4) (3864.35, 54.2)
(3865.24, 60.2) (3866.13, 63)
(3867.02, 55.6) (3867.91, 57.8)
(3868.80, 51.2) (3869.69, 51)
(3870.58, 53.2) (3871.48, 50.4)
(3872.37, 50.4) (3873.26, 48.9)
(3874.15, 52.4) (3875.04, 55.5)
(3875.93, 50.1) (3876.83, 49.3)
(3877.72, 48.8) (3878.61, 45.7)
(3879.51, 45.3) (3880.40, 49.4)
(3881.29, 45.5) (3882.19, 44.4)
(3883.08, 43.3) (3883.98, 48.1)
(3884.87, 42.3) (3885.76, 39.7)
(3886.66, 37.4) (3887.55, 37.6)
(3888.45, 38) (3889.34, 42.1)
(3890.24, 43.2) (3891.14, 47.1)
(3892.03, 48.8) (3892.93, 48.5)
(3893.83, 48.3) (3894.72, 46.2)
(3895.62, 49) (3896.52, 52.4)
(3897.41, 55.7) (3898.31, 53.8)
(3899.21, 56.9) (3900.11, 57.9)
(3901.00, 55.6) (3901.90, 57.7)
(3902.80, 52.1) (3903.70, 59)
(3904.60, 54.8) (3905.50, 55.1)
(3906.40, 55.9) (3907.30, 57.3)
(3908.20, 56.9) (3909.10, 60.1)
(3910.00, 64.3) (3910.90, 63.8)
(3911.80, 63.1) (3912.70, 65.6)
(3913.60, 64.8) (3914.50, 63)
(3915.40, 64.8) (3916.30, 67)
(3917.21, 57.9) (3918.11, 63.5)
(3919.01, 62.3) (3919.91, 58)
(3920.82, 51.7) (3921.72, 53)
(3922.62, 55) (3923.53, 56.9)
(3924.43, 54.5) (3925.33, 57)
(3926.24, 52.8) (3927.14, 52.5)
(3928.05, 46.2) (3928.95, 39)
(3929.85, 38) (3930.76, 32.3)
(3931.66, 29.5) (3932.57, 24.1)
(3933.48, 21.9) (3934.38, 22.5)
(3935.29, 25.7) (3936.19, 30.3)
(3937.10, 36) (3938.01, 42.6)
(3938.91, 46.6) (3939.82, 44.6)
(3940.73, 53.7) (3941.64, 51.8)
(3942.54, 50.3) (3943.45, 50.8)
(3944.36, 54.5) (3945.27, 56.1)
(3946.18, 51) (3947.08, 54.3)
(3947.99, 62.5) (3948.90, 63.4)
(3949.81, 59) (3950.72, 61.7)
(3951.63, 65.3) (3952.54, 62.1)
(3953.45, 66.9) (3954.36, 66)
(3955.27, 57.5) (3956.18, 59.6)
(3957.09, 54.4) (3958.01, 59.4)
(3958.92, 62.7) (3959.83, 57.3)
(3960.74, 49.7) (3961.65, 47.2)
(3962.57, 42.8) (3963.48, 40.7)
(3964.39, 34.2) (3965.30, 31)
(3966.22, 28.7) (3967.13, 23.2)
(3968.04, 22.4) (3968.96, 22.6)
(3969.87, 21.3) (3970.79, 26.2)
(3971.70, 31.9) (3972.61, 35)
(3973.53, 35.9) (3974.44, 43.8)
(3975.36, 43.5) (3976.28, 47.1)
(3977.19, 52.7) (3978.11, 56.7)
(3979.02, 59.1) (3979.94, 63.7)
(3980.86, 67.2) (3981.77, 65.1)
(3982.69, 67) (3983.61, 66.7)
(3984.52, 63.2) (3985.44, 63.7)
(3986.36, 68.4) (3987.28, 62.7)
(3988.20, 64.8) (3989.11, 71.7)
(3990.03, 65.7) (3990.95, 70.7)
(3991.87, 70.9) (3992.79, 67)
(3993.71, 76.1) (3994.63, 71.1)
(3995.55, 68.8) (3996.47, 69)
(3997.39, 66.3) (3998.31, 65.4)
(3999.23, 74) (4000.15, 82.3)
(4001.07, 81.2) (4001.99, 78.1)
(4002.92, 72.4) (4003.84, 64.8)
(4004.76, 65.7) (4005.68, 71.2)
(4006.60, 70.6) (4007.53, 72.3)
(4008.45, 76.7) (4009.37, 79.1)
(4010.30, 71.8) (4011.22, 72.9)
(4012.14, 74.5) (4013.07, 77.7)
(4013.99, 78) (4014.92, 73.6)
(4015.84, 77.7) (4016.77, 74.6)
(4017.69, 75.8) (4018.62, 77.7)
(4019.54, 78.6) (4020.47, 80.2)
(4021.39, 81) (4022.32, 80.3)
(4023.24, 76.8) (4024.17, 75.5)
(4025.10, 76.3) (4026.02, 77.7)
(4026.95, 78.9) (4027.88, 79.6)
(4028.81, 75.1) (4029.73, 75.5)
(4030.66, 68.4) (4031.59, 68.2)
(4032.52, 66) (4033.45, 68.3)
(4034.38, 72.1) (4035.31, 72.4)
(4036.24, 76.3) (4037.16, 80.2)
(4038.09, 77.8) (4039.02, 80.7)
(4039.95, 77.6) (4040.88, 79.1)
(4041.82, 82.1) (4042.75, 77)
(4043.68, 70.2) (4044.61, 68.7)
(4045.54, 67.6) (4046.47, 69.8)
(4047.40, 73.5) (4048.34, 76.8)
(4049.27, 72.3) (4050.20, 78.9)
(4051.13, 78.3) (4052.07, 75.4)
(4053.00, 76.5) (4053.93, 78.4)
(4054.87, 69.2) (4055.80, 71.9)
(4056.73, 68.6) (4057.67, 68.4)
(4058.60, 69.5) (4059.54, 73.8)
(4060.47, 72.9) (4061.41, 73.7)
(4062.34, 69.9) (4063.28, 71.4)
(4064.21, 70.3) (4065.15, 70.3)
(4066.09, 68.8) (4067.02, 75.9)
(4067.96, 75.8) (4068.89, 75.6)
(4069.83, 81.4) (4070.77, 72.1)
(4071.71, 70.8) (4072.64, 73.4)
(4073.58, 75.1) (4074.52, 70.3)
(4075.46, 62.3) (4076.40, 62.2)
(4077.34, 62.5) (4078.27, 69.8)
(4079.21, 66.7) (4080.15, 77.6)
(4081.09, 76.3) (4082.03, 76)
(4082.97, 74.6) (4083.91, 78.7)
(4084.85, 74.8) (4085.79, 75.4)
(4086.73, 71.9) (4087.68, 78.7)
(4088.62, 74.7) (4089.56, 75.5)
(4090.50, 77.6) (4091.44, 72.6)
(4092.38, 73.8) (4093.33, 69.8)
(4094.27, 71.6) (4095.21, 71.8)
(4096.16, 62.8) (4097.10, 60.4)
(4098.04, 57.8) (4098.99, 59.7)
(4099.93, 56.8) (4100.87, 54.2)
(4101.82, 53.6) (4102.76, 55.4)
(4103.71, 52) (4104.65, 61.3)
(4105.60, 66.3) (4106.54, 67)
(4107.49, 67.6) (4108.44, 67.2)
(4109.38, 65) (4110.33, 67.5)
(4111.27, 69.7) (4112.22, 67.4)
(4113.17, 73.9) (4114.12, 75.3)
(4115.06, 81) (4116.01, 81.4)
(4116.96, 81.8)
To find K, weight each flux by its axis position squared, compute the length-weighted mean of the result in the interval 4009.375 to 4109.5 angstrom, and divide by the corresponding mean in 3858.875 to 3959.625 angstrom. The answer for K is 1.50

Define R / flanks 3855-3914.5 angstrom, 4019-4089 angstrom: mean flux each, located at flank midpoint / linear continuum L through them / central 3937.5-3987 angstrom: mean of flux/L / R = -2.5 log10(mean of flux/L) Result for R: 0.22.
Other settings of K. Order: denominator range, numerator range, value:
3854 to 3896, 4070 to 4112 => 1.55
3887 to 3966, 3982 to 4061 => 1.49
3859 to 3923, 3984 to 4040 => 1.47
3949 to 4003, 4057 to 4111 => 1.29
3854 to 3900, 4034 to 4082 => 1.62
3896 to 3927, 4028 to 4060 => 1.35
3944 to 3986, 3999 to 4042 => 1.53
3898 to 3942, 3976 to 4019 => 1.42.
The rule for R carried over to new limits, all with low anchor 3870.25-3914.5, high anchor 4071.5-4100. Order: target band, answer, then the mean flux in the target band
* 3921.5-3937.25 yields 0.34 mag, 40.3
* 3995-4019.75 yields -0.17 mag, 73.7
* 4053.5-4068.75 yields -0.06 mag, 71.9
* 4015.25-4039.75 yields -0.17 mag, 75.9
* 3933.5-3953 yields 0.15 mag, 49.2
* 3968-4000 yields 0.06 mag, 57.5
